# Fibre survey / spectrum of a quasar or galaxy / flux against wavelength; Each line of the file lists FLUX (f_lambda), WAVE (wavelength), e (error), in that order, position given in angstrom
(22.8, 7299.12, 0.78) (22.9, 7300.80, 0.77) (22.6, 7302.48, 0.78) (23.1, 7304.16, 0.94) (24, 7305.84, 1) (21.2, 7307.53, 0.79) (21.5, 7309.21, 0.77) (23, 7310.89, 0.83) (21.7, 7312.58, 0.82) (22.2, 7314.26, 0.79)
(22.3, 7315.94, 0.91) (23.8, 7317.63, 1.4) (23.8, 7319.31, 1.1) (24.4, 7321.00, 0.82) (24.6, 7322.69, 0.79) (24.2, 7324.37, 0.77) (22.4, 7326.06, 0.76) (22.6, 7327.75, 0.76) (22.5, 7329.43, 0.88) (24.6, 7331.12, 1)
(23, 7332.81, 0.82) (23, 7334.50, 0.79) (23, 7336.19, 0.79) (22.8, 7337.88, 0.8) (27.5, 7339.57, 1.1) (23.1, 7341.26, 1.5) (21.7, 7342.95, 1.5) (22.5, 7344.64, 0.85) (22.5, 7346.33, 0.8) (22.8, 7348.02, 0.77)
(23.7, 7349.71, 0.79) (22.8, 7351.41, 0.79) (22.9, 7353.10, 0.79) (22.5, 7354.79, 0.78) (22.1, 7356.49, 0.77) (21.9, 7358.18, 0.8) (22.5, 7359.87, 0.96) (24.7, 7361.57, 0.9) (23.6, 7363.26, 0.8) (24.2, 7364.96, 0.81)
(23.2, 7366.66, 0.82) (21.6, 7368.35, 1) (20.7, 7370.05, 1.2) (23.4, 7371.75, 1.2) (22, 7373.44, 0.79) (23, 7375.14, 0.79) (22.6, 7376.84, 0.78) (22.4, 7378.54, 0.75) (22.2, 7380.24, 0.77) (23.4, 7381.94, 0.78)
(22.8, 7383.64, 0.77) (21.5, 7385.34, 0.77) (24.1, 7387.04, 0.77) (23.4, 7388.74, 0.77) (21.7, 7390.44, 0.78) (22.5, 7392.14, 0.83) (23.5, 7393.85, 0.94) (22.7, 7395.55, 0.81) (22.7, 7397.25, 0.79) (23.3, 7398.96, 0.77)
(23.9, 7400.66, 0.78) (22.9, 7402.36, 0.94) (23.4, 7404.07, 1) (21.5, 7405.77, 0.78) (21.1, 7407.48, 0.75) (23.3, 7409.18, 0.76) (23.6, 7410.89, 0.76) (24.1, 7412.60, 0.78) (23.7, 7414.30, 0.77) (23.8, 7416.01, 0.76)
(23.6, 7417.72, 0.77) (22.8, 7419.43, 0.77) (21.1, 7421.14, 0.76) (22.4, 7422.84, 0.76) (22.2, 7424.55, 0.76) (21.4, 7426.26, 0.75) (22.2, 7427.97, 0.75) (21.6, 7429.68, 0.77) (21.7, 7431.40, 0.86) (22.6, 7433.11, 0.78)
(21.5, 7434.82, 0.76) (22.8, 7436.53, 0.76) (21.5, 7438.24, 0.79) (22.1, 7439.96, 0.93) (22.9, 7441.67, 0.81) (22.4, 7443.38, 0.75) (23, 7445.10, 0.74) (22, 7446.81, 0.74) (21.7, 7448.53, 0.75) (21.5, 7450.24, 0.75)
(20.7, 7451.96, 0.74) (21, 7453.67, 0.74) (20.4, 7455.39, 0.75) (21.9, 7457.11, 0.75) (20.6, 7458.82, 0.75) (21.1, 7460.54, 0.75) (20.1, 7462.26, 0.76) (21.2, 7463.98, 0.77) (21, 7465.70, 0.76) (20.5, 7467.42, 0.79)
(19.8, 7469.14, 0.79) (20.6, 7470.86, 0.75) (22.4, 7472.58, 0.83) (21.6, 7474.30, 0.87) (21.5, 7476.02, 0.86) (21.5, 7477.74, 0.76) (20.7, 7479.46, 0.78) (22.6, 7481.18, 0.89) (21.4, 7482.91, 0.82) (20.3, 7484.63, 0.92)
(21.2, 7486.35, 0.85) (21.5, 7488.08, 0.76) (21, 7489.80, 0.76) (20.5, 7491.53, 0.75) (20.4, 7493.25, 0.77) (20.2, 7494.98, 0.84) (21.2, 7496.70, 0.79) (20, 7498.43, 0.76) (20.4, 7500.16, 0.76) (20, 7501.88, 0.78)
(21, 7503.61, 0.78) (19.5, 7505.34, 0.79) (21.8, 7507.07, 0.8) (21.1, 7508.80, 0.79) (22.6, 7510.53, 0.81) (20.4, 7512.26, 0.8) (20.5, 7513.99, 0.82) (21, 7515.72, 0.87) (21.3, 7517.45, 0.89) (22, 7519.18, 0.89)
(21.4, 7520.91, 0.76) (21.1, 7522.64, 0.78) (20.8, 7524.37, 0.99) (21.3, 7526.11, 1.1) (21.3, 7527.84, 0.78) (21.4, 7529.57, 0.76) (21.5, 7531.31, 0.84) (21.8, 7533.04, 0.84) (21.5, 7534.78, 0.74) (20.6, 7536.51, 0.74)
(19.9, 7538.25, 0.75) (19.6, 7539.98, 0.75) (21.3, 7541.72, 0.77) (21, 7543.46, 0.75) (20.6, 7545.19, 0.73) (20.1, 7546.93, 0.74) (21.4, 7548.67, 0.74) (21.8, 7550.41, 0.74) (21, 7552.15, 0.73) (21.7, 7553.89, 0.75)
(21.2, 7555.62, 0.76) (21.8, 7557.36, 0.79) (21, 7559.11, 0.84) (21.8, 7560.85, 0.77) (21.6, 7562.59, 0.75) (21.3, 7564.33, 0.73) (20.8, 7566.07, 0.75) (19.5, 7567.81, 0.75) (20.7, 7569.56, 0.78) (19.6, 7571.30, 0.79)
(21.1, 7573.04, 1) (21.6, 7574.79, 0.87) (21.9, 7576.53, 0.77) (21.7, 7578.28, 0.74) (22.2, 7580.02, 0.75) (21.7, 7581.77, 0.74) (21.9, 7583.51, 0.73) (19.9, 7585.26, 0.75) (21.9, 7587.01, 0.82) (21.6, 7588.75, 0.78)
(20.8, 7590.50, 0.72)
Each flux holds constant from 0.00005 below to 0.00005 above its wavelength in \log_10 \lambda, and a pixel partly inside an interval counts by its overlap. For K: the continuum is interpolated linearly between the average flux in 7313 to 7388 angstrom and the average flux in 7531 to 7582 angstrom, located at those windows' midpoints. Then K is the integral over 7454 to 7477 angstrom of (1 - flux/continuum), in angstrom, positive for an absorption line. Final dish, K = 1.0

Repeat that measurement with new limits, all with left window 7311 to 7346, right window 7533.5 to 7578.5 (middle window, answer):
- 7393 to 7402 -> -0.2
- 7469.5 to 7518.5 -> 1.4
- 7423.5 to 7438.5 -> 0.2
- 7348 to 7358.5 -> 0.1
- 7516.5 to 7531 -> 0.0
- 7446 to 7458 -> 0.4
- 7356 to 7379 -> 0.2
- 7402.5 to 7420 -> -0.5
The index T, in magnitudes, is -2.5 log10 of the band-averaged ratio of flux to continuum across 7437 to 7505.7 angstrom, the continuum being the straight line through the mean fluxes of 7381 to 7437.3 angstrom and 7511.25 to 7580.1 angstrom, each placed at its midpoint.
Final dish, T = 0.04 mag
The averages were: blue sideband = 22.7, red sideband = 21.1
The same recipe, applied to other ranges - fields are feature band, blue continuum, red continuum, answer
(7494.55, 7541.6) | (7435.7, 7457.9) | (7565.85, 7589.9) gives 0.03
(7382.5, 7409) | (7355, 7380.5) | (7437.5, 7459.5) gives -0.02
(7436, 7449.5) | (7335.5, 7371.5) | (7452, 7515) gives -0.04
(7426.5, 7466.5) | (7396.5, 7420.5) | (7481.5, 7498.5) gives 0.02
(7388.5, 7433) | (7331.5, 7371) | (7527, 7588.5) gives -0.01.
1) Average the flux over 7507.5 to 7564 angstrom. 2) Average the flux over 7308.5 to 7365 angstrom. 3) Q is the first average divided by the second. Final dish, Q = 0.92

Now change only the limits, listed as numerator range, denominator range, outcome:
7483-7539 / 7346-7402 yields 0.92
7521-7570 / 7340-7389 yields 0.92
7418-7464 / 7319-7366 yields 0.93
